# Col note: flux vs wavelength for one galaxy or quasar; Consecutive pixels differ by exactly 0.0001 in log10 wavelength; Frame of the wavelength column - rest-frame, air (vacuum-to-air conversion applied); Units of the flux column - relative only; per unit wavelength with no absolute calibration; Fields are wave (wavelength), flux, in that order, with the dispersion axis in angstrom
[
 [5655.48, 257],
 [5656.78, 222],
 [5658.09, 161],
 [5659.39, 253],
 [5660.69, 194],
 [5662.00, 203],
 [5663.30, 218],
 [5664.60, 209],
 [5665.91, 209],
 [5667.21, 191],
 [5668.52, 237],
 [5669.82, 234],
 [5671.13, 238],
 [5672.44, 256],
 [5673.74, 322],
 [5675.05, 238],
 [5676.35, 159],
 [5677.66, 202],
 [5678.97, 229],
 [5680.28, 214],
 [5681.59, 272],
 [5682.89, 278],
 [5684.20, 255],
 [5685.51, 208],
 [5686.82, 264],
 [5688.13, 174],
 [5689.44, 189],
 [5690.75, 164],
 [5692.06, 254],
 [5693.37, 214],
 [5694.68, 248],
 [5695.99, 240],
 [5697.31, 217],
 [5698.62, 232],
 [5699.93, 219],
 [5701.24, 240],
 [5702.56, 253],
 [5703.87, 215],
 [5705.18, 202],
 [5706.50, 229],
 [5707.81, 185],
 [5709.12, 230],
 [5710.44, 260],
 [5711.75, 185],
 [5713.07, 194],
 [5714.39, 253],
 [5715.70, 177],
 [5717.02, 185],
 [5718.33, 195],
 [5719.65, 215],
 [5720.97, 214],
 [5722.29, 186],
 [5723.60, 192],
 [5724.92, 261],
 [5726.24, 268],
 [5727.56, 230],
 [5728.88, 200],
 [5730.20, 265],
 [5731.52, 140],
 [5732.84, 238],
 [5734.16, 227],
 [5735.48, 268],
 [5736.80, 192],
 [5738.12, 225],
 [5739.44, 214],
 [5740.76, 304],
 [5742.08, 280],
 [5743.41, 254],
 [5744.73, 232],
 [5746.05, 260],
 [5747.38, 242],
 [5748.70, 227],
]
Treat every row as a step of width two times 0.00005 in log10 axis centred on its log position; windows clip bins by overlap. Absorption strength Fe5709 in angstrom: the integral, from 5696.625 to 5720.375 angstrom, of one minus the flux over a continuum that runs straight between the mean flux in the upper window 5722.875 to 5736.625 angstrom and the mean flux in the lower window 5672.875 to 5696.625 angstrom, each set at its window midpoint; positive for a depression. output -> 1.3 angstrom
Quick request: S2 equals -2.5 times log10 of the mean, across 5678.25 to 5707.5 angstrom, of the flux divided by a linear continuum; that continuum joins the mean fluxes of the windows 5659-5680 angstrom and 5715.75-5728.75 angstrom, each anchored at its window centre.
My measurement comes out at -0.038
